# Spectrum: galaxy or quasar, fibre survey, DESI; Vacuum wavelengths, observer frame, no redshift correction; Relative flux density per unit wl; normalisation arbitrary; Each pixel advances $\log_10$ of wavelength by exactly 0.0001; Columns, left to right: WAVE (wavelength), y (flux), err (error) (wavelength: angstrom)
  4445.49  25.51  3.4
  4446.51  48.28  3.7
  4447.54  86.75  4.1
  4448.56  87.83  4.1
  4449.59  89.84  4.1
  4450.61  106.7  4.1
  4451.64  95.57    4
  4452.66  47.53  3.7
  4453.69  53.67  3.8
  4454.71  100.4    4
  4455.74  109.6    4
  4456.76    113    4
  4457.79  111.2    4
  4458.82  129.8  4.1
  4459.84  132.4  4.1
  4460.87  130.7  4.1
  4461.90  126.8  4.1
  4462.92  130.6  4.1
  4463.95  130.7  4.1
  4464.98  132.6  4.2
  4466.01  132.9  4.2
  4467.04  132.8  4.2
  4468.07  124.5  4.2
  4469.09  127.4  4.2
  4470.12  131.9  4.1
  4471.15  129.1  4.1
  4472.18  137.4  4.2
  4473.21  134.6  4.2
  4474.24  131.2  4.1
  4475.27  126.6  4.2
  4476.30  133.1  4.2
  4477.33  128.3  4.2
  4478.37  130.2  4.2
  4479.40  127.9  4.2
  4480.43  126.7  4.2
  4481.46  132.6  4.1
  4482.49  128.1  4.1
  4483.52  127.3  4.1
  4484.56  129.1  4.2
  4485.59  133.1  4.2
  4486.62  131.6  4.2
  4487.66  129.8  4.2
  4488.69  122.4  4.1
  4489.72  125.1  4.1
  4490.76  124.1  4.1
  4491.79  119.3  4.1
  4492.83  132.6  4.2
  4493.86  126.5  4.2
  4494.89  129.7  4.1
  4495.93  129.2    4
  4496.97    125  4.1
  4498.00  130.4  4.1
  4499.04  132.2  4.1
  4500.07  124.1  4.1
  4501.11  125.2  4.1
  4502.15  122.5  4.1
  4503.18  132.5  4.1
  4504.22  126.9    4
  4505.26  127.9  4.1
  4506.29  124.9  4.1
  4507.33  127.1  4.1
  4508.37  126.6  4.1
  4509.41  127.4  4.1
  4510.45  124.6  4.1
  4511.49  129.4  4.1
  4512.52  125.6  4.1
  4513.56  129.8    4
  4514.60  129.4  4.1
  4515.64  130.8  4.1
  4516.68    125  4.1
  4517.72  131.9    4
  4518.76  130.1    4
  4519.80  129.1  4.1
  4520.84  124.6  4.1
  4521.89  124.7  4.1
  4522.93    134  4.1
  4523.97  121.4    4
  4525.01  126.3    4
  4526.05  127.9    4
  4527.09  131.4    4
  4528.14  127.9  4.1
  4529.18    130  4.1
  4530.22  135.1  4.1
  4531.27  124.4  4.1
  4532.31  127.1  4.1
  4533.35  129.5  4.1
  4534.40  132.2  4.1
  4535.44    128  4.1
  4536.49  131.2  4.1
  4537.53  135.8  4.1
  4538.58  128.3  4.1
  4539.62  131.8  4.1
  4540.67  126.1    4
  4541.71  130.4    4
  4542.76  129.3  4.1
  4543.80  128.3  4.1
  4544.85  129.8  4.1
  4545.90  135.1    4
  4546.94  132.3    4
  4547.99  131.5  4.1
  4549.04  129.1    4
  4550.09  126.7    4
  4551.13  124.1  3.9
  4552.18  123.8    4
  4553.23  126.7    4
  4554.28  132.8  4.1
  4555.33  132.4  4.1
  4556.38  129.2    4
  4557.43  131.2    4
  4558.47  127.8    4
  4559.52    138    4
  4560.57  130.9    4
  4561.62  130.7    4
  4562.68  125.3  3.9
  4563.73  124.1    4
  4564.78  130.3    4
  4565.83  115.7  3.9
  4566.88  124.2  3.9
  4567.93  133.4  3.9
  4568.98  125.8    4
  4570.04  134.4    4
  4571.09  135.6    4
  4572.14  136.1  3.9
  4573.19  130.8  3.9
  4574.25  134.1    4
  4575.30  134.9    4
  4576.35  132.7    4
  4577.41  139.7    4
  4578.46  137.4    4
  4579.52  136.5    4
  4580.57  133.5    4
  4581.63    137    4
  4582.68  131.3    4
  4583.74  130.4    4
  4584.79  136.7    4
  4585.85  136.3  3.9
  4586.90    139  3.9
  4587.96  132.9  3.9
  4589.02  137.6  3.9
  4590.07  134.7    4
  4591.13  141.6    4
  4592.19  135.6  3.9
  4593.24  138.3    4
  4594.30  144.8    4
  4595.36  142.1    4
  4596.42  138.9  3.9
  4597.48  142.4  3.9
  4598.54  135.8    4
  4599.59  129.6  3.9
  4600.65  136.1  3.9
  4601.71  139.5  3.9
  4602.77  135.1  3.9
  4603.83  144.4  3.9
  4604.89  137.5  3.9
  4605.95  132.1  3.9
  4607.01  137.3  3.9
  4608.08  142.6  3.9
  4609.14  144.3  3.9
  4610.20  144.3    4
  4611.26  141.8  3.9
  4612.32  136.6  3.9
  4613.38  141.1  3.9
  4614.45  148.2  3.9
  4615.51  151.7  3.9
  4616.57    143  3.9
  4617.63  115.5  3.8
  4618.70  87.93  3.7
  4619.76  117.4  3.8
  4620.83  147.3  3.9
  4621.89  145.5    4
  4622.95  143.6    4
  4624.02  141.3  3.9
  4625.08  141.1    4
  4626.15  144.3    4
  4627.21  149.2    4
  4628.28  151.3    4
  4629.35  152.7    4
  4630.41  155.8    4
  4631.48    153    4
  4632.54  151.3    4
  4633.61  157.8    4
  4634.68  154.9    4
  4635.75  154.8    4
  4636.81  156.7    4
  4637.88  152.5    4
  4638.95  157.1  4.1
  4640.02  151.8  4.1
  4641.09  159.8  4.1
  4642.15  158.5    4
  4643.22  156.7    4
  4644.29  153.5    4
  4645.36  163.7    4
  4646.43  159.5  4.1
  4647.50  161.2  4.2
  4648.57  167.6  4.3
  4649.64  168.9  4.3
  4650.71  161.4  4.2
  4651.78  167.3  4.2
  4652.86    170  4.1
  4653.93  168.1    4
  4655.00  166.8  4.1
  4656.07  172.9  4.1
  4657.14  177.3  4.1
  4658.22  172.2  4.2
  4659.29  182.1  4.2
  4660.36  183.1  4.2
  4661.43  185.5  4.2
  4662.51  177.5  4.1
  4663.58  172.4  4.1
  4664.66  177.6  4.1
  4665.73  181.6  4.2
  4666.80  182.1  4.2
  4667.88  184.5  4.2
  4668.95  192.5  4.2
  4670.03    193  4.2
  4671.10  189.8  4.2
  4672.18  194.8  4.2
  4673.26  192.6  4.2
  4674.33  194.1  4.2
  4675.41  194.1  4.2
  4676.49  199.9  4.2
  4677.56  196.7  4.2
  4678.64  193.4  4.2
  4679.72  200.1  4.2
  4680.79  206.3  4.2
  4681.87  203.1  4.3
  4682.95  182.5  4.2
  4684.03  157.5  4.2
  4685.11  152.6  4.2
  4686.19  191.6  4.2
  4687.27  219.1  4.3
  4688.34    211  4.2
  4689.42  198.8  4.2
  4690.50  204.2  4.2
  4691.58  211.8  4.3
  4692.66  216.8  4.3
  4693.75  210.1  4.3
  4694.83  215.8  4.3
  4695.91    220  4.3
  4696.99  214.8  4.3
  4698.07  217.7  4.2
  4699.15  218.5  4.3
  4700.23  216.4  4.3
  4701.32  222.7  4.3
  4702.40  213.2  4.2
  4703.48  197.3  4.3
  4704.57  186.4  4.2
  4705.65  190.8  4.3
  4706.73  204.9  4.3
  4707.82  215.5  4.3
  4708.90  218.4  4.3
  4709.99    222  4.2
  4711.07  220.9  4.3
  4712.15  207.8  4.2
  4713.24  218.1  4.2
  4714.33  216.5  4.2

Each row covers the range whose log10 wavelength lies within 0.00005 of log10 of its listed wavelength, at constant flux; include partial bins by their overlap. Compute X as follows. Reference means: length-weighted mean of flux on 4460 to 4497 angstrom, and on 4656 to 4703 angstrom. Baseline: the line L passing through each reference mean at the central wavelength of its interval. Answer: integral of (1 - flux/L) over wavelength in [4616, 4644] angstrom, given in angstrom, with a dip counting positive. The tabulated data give 5.2 angstrom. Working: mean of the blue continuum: 129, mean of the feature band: 146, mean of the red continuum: 196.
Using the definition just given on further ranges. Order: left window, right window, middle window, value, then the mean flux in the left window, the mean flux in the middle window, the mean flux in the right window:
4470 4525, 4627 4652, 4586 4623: 3.2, 128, 137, 157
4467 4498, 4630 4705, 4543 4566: 3.2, 129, 129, 183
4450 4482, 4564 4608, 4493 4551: -0.6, 121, 129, 135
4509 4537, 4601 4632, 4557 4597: 0.4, 128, 134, 140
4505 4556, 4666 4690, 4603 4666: 7.2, 129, 154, 192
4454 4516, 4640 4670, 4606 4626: 3.0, 127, 137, 171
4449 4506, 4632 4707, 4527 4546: 1.6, 123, 130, 184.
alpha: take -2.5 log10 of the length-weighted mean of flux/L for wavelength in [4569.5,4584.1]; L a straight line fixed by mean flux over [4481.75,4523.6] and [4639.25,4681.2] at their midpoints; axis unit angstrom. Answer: 0.13 mag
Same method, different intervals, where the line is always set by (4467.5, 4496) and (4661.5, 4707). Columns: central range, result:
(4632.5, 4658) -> 0.14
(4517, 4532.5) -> 0.12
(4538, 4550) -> 0.16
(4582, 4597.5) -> 0.20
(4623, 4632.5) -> 0.20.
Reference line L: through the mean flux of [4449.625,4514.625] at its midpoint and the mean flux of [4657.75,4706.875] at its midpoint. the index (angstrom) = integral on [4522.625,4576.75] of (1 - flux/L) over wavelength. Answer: 6.7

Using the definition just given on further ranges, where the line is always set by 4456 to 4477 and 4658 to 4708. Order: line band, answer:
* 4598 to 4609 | 2.2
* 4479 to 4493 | 0.7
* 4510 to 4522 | 1.4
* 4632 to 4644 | 1.8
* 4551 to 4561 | 1.7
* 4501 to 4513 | 1.2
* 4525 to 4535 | 1.3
